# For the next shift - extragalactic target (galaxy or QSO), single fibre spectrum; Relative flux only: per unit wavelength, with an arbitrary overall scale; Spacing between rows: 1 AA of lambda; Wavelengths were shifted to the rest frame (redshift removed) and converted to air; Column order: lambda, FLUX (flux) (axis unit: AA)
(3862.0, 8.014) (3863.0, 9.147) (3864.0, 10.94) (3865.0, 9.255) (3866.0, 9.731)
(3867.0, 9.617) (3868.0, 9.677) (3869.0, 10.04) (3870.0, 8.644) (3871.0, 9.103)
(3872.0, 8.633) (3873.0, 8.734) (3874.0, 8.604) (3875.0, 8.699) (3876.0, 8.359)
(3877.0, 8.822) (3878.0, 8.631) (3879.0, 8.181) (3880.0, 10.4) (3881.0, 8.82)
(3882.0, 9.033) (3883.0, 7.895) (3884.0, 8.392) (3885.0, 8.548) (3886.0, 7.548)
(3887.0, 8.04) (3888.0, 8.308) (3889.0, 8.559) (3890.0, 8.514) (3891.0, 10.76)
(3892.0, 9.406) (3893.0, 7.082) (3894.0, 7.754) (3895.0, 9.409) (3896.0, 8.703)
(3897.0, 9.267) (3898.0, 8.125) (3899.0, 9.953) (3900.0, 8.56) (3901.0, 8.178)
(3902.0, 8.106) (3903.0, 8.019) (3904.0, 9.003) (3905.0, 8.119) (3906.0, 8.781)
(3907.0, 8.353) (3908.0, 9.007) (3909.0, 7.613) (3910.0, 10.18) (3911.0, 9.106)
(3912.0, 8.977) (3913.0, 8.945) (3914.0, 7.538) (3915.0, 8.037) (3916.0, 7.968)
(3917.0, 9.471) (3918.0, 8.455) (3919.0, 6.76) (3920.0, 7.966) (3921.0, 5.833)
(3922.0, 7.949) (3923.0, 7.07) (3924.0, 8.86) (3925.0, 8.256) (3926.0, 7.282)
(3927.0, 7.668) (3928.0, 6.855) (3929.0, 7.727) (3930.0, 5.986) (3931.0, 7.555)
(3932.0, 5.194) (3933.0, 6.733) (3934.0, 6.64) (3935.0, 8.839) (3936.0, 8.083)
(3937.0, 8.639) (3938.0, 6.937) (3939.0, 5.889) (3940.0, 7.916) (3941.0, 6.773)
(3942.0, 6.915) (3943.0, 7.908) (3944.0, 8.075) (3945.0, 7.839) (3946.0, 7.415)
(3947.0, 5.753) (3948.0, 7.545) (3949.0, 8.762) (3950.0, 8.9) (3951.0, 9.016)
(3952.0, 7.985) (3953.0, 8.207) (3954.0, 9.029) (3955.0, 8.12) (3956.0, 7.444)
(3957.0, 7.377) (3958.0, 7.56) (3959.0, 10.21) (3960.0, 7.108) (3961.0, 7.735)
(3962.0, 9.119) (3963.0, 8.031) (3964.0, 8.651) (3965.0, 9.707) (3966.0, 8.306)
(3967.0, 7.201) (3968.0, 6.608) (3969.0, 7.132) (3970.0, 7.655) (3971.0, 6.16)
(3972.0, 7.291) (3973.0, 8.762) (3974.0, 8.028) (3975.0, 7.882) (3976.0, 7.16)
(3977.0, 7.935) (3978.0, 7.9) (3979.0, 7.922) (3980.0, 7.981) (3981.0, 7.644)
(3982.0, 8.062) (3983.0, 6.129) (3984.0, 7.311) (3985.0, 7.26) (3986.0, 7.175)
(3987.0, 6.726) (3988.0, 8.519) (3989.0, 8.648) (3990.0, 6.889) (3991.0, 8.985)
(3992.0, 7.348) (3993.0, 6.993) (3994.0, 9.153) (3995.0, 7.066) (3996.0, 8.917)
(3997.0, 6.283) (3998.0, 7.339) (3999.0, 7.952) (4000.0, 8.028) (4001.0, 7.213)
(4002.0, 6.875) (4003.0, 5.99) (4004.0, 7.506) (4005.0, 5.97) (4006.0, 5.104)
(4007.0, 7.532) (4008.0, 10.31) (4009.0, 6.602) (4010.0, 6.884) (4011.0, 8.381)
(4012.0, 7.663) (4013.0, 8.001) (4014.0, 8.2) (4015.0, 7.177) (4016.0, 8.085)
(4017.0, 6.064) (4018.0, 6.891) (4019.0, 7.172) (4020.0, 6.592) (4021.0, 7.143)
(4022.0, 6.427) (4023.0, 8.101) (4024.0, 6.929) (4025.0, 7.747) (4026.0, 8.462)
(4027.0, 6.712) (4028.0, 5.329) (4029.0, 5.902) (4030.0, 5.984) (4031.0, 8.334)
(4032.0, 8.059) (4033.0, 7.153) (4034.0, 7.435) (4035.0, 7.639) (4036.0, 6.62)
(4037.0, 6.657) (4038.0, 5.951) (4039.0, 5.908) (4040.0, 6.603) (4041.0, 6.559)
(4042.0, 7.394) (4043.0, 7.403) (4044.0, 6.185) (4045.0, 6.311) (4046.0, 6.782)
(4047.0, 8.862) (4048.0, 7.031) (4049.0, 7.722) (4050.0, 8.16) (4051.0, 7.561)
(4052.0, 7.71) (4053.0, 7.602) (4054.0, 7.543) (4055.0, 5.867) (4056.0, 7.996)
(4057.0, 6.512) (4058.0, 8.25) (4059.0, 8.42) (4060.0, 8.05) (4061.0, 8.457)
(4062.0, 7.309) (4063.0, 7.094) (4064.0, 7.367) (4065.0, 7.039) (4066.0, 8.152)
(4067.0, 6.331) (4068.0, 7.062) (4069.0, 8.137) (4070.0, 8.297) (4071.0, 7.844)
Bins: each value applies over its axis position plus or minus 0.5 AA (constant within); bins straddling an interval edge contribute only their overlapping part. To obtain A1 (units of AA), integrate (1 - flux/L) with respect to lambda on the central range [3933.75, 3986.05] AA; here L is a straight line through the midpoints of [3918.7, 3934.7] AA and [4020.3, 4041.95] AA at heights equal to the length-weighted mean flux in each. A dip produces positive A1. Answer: -5.0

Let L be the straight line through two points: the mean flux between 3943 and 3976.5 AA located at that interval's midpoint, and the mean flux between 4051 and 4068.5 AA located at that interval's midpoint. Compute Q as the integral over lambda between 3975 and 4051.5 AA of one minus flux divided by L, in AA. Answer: 3.8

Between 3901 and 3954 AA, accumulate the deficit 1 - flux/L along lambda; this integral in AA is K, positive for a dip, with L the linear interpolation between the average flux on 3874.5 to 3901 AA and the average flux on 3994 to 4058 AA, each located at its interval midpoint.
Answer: 2.59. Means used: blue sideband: 8.67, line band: 7.85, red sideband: 7.2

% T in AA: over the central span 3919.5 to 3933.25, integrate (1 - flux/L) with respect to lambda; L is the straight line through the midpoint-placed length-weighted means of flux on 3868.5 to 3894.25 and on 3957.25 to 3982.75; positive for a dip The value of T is 1.8 AA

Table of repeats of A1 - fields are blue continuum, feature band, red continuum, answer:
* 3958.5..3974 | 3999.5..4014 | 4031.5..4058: 0.4 AA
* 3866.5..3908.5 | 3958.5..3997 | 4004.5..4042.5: -0.8 AA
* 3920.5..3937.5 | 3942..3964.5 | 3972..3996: -1.6 AA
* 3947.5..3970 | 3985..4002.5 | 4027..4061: 0.2 AA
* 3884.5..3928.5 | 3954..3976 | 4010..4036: -0.4 AA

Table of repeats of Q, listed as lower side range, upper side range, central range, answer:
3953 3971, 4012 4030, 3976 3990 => 0.2 AA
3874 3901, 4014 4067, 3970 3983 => 0.3 AA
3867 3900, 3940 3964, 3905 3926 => 0.4 AA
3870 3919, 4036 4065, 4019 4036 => 0.8 AA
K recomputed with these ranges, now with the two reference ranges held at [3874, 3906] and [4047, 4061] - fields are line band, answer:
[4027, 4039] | 1.53 AA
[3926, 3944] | 2.45 AA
